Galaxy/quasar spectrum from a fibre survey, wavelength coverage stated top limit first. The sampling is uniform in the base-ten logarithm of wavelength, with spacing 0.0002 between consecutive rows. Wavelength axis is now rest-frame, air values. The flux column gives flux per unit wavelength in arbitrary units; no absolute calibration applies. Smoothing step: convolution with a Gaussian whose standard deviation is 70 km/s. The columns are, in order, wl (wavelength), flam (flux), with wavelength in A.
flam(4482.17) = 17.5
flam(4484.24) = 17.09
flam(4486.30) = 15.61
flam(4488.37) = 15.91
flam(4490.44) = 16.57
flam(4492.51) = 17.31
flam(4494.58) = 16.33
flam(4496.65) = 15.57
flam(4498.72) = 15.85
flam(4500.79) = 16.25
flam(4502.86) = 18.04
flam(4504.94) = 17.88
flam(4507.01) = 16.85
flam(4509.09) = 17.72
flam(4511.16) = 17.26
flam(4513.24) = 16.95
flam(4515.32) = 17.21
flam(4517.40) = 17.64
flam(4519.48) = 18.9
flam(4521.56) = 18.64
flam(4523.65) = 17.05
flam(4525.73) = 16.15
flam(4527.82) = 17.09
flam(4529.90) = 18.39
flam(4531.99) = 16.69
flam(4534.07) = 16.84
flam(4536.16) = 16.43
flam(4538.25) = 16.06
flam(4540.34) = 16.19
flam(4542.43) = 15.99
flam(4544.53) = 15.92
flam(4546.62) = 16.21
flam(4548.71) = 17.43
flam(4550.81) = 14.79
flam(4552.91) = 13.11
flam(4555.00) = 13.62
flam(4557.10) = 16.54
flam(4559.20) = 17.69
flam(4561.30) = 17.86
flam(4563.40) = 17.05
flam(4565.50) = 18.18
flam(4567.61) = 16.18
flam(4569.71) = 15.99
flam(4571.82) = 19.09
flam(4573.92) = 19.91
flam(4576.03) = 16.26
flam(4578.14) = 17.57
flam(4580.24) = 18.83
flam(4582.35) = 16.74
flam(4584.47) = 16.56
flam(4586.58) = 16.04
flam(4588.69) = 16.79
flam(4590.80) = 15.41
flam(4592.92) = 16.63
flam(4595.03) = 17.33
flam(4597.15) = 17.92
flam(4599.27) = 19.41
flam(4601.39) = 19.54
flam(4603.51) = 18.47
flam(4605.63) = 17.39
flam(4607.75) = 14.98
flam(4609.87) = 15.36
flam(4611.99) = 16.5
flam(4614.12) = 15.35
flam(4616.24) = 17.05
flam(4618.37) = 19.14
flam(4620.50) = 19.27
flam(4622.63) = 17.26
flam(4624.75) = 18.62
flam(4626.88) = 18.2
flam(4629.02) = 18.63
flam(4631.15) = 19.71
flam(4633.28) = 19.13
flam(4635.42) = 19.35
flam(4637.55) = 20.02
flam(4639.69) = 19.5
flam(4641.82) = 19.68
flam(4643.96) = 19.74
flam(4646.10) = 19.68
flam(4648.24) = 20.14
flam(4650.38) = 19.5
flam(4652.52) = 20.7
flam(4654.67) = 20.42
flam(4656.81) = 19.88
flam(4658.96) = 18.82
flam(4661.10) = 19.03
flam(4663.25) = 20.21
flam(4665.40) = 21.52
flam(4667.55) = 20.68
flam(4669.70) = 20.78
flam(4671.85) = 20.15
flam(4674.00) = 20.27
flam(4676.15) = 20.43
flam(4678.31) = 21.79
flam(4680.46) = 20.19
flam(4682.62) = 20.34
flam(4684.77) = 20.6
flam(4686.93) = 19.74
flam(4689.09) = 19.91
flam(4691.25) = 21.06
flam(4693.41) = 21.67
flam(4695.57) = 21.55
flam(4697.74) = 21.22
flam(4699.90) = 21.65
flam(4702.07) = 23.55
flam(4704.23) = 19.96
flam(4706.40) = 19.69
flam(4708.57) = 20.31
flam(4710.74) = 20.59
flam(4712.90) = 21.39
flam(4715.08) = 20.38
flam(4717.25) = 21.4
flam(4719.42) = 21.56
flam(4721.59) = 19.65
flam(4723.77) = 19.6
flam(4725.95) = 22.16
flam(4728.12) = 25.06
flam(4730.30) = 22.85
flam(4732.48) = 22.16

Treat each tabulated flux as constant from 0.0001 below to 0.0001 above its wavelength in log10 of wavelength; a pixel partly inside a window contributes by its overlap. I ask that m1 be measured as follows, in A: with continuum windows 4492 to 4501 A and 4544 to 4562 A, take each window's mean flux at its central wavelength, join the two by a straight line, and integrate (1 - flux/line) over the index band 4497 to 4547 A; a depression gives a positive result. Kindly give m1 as -2.9 A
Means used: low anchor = 16.2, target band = 17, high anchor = 15.9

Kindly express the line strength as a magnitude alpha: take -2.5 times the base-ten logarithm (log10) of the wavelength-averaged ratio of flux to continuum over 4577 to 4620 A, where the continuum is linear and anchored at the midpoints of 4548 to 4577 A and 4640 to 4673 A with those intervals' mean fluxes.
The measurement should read 0.05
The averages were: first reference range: 16.7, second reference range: 20.1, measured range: 17.2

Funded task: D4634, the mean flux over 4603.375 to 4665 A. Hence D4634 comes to 18.7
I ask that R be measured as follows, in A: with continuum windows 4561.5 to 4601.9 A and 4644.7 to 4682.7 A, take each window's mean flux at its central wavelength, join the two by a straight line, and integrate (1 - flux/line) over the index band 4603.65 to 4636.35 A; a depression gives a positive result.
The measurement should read 1.8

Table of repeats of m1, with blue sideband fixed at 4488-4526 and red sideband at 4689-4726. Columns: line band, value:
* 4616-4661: 0.8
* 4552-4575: 1.7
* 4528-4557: 2.8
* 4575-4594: 1.9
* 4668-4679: -0.2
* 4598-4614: 1.5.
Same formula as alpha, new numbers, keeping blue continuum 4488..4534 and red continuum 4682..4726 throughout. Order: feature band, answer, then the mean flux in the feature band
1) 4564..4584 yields 0.04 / 17.6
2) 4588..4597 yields 0.12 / 16.7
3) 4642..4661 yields 0.00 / 19.8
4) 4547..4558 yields 0.18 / 15.1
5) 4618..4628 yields 0.05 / 18.4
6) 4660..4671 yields -0.02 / 20.4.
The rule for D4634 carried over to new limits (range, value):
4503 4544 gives 17.2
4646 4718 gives 20.6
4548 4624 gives 17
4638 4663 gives 19.8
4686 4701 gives 21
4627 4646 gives 19.4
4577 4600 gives 17.2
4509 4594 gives 16.9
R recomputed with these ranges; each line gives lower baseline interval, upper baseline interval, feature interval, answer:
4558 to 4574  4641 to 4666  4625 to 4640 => 0.14 A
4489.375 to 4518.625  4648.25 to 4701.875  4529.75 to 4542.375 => 0.75 A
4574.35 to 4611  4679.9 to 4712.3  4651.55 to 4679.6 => -0.87 A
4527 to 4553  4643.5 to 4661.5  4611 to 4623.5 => 0.86 A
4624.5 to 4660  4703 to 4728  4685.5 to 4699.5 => -0.33 A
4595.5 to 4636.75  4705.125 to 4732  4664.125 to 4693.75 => -0.98 A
